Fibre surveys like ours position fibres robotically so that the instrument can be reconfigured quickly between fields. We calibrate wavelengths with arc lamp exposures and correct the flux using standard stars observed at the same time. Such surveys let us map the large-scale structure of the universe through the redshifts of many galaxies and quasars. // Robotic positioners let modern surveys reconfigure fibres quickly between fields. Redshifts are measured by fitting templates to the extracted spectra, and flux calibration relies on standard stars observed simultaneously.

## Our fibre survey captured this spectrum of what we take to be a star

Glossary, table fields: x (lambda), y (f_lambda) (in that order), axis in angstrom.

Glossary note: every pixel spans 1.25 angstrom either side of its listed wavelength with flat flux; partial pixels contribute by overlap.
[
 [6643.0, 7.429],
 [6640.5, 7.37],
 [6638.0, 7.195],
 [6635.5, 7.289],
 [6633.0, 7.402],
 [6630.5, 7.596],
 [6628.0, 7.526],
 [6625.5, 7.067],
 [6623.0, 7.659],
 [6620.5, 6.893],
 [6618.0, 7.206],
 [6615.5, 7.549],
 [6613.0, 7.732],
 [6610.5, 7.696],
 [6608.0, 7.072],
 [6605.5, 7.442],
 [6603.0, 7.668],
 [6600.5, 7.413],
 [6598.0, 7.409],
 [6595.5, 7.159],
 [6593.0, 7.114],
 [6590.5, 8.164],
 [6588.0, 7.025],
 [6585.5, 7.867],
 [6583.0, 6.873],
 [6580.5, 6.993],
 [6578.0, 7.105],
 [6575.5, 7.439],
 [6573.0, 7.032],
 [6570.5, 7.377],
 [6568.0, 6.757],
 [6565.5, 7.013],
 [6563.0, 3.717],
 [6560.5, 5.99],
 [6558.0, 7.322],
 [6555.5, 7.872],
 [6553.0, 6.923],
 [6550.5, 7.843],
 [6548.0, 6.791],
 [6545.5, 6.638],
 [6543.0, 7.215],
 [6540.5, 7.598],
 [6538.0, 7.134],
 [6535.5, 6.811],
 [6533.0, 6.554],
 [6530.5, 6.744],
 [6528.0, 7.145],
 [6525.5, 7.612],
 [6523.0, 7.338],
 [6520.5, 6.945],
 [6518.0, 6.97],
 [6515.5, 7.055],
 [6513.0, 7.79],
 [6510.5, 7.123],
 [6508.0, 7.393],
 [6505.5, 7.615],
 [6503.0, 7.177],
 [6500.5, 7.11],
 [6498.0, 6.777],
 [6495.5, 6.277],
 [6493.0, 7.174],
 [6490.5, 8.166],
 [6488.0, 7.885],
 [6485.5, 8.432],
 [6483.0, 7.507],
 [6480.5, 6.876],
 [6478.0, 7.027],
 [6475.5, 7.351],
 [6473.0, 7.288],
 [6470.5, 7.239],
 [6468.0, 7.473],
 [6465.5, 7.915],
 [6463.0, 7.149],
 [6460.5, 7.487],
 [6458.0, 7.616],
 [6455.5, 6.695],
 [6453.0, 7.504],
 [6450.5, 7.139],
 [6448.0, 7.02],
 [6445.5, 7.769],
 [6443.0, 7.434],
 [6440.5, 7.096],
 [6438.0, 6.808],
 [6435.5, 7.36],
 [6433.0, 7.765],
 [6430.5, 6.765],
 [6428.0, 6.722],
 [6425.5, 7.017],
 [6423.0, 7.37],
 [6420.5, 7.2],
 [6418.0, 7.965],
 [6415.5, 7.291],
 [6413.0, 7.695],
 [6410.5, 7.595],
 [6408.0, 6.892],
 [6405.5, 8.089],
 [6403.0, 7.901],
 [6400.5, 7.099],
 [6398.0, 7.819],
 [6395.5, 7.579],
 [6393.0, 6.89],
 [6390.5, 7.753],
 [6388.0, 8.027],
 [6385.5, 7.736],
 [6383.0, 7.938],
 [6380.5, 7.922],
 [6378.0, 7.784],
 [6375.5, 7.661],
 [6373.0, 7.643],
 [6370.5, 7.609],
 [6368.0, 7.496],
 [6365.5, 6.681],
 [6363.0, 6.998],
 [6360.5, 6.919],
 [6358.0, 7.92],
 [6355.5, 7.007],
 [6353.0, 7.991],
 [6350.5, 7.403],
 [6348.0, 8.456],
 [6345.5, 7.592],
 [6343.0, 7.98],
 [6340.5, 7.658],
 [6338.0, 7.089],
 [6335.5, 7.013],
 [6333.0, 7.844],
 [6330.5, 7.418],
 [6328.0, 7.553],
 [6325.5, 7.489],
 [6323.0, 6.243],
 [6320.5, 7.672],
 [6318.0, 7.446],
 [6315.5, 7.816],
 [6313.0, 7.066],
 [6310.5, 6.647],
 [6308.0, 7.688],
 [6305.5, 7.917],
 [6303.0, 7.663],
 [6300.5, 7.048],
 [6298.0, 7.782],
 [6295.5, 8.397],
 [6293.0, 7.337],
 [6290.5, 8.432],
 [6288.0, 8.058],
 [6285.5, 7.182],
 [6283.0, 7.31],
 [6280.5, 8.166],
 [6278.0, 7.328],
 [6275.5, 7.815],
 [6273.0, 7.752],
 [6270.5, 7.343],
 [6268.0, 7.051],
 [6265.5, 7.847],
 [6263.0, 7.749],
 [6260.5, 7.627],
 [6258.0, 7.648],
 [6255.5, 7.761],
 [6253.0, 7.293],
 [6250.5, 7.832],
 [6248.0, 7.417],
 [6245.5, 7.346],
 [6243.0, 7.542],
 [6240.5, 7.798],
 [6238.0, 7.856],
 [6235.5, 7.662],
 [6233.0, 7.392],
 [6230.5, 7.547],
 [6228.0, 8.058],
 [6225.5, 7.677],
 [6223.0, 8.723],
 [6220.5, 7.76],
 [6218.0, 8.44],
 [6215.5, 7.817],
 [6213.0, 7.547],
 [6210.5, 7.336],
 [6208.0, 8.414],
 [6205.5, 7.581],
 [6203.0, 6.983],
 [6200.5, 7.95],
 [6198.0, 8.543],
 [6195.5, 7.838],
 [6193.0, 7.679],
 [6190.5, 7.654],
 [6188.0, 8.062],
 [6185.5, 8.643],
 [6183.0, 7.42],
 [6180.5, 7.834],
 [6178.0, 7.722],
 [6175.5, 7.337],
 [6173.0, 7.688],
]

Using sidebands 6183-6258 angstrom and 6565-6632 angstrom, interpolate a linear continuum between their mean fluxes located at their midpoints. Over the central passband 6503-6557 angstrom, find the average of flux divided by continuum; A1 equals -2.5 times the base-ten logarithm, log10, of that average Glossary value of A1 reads 0.033 mag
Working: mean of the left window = 7.79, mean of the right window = 7.33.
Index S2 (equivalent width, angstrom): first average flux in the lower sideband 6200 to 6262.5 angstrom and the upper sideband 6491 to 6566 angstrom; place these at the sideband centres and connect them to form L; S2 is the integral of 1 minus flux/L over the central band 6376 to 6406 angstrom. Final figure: -1.5 angstrom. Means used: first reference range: 7.72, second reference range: 7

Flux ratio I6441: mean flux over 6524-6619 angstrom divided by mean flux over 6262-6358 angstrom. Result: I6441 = 0.94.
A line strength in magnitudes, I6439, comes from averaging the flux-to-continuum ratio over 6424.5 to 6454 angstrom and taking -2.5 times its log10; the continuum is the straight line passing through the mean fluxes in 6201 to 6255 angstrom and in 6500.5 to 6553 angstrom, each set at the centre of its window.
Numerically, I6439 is 0.02 mag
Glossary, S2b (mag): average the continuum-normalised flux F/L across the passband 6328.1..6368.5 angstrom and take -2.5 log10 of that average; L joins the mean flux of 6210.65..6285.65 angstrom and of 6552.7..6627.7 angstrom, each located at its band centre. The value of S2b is 0.01 mag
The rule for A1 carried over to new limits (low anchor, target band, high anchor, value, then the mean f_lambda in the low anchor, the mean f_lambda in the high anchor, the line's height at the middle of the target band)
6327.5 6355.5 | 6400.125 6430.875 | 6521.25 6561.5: 0.01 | 7.61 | 7.1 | 7.42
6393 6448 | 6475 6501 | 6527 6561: -0.02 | 7.37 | 7.06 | 7.2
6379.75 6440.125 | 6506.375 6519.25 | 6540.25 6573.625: -0.04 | 7.46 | 6.84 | 7.02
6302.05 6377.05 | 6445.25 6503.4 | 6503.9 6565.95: -0.03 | 7.45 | 7.01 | 7.15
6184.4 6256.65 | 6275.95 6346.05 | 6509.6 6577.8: 0.01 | 7.8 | 6.99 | 7.57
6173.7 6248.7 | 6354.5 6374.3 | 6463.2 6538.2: 0.03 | 7.79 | 7.26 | 7.51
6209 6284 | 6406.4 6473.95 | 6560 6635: 0.01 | 7.69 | 7.18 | 7.41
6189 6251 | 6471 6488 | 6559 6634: -0.01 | 7.78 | 7.16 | 7.35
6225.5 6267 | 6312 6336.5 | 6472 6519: 0.03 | 7.65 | 7.32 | 7.54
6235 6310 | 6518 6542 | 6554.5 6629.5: 0.03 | 7.64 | 7.17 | 7.26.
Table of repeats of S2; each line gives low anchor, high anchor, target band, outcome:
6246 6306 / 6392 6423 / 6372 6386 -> -0.5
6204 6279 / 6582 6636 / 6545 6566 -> 2.2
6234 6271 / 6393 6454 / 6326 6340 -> 0.1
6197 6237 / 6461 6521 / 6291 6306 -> -0.1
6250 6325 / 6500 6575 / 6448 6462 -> -0.1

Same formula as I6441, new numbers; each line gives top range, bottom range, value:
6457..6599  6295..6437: 0.96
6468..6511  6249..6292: 0.96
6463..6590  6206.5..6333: 0.94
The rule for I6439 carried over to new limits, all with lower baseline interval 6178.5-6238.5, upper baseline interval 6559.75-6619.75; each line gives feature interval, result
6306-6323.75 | 0.05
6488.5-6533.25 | 0.01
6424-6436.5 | 0.04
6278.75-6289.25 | 0.01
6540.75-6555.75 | 0.00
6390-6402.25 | 0.01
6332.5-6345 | 0.01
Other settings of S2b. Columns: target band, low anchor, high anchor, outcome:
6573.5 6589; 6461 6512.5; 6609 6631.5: 0.029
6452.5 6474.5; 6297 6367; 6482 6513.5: 0.006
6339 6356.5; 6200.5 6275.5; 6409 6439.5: -0.039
